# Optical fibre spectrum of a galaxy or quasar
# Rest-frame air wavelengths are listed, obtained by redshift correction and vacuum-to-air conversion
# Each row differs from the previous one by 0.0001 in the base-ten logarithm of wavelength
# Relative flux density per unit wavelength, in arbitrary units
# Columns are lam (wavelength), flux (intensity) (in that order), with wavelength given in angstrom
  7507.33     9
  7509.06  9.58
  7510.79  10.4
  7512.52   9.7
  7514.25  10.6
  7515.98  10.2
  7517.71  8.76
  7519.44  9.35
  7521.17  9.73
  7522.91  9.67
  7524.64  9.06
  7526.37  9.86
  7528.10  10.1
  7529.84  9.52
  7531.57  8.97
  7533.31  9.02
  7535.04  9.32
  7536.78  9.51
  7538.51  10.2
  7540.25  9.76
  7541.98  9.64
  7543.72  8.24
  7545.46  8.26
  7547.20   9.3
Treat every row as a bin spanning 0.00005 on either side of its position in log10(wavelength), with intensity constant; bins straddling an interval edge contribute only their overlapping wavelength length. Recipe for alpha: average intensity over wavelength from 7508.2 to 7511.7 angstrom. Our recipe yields 9.98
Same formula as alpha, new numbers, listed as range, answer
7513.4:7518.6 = 9.85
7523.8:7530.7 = 9.64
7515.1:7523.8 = 9.54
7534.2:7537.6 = 9.4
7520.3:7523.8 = 9.68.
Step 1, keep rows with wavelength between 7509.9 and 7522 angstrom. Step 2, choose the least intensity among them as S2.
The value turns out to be 8.76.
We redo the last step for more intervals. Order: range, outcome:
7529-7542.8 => 8.97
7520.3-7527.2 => 9.06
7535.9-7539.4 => 9.51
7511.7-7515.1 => 9.7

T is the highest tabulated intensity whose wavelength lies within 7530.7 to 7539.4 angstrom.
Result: 10.2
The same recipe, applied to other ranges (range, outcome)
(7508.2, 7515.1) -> 10.6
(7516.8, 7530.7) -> 10.1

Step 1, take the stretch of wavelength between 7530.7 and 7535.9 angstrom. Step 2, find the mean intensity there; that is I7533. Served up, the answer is 9.11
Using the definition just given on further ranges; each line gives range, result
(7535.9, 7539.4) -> 9.84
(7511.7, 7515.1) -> 10.2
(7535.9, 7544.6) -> 9.47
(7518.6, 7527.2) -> 9.53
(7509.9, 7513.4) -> 10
